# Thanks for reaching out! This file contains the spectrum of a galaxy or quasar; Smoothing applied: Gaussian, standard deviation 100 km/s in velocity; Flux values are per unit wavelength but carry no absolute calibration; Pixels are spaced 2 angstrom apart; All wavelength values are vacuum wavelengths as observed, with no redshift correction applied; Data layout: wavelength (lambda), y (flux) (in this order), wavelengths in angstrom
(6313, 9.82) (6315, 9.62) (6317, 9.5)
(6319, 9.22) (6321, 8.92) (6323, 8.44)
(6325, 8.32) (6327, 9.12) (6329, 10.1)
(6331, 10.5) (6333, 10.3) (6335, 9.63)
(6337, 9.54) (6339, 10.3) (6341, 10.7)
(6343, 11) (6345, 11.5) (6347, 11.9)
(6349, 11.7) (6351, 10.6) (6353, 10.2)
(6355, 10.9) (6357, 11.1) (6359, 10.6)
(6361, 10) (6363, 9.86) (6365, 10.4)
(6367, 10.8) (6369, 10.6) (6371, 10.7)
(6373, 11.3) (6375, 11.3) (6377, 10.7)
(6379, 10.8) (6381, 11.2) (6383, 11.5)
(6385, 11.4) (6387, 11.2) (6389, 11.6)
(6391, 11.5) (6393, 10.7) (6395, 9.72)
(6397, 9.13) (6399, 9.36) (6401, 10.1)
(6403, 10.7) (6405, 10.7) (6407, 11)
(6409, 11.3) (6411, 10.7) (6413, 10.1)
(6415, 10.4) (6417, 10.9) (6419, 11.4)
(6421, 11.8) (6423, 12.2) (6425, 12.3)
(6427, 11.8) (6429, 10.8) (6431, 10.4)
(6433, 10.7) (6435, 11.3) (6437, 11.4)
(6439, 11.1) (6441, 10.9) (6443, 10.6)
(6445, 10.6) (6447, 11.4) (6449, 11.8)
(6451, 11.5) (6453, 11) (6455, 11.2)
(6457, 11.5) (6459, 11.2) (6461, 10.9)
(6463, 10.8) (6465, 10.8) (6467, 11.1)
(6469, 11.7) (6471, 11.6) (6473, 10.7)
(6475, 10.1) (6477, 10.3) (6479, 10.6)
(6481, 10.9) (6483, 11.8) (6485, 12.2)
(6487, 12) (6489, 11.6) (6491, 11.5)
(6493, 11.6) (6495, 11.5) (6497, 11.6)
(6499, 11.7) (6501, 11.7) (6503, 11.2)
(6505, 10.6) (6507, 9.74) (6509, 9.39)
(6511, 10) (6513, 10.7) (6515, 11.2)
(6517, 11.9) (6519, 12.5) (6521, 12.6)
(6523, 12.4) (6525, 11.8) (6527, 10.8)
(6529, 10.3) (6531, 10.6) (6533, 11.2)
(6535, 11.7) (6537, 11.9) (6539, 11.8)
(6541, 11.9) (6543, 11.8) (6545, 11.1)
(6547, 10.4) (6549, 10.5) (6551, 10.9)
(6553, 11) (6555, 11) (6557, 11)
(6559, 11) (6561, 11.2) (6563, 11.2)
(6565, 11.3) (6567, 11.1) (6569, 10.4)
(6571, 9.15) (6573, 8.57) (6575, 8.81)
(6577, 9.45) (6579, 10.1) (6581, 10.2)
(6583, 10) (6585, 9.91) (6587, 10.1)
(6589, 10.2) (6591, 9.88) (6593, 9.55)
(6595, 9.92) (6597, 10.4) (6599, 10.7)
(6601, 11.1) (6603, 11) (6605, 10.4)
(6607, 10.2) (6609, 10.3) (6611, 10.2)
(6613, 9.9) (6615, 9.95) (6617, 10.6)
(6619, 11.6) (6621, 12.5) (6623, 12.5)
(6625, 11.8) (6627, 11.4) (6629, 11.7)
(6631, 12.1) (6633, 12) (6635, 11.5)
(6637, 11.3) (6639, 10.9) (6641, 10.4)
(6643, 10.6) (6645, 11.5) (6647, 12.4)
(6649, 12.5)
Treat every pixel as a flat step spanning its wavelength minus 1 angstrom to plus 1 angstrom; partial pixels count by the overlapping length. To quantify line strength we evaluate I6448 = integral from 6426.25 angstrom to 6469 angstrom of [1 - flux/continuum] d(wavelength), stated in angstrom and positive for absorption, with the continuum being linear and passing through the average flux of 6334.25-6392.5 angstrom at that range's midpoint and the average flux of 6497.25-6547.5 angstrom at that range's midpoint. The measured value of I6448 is -0.1 angstrom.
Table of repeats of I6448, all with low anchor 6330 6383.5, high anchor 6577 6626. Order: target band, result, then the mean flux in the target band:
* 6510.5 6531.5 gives -1.61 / 11.4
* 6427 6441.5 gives -0.47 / 11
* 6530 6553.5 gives -1.49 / 11.2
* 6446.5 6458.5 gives -0.85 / 11.4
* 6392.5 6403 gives 0.83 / 9.84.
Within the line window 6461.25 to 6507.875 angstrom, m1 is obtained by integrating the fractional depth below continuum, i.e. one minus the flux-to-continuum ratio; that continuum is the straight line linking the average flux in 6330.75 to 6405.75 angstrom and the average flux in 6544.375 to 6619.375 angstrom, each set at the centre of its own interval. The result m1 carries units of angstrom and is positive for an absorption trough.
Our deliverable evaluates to -3.0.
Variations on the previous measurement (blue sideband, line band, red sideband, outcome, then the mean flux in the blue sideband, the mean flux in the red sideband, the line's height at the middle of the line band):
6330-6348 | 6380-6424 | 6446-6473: 0.37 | 10.6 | 11.2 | 10.9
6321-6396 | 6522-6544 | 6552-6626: -2.02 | 10.6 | 10.5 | 10.5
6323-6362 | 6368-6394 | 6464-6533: -1.33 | 10.4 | 11.2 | 10.6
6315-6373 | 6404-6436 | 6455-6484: -1.22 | 10.2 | 11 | 10.7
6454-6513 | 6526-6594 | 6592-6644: 2.56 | 11.1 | 10.9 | 11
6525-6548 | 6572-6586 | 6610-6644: 2.07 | 11.3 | 11.2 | 11.2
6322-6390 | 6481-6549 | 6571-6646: -4.73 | 10.6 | 10.6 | 10.6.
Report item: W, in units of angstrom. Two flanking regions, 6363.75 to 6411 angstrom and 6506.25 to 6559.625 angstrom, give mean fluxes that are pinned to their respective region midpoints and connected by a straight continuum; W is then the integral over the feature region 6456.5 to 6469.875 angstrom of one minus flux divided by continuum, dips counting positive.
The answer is -0.2 angstrom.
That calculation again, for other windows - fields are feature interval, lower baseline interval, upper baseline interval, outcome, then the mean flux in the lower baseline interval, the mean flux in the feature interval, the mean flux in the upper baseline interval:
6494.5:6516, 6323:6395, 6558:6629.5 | -0.58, 10.6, 10.8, 10.5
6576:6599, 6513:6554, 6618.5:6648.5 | 3.03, 11.4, 10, 11.6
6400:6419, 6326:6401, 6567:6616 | -0.34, 10.6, 10.7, 10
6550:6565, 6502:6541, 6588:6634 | 0.00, 11.2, 11.1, 10.9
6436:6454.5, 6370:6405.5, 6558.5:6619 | -0.94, 10.8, 11.1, 10.2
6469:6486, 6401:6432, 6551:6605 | -0.44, 11.1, 11.1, 10.3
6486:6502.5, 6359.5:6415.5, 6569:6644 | -1.58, 10.7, 11.6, 10.6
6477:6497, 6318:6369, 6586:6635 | -1.71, 10.2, 11.5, 10.8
